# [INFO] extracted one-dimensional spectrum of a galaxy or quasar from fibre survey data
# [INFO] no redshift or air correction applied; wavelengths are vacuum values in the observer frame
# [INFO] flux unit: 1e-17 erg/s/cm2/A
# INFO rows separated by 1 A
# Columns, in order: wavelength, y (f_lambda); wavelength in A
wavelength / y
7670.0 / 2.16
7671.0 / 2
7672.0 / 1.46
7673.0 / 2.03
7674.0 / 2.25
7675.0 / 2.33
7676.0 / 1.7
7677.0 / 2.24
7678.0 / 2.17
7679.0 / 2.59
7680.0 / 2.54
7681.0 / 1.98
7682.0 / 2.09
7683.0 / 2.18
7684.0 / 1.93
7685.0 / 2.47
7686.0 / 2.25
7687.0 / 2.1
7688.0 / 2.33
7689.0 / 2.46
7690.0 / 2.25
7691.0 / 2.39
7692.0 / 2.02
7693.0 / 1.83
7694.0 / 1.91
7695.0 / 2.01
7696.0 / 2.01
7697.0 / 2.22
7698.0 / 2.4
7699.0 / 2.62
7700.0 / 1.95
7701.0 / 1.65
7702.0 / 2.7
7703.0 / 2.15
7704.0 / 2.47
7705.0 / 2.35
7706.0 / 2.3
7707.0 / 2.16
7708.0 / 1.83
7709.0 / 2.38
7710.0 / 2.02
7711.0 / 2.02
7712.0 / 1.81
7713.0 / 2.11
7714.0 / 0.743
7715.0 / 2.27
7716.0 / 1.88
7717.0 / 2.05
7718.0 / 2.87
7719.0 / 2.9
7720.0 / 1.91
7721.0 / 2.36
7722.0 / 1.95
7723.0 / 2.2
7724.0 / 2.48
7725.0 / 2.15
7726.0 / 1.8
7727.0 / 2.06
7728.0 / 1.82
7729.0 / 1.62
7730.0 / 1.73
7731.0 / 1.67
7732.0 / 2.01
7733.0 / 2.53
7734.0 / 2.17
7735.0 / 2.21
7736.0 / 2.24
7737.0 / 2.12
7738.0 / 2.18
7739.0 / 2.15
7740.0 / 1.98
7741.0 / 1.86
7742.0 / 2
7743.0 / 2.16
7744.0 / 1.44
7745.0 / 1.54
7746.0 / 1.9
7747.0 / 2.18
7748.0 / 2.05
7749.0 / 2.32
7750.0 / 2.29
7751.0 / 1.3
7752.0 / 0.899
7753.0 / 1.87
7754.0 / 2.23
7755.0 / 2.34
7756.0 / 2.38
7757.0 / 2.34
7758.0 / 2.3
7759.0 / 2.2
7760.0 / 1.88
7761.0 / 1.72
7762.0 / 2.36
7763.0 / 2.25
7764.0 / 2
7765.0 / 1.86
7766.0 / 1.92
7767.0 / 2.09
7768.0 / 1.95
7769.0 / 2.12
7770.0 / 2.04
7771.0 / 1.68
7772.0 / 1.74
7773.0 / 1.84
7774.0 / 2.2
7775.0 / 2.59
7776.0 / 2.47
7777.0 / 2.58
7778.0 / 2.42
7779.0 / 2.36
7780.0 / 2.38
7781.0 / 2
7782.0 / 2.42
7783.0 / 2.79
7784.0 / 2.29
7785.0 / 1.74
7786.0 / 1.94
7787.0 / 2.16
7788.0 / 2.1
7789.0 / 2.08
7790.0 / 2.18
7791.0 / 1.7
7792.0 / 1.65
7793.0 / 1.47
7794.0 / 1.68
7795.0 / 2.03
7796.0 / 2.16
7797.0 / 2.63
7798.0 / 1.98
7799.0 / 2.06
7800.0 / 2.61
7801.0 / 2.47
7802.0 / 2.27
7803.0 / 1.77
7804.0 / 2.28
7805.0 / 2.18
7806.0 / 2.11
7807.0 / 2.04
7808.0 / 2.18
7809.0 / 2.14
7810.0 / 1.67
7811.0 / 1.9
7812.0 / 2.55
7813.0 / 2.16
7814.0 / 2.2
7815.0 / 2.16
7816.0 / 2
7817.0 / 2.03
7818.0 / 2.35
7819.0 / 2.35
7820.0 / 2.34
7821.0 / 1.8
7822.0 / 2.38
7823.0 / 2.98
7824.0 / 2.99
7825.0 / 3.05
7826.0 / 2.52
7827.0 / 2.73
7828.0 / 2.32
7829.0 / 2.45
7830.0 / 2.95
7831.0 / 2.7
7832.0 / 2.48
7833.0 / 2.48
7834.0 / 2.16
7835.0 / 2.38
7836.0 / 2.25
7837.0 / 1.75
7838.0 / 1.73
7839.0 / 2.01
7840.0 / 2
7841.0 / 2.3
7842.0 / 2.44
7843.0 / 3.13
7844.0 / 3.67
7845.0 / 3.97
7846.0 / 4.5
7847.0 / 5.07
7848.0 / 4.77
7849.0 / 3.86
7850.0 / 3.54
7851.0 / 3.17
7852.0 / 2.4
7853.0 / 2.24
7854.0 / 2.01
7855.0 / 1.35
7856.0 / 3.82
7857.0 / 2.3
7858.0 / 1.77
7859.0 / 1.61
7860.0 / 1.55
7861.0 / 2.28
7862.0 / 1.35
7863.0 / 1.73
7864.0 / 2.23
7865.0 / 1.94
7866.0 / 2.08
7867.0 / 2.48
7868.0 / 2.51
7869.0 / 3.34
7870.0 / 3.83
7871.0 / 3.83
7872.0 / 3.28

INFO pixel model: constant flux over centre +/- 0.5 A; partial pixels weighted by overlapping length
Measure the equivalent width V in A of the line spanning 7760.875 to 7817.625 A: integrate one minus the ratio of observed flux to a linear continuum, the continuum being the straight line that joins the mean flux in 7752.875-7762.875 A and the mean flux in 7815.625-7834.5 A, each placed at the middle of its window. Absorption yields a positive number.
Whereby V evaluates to 4.9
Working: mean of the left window 2.18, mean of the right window 2.48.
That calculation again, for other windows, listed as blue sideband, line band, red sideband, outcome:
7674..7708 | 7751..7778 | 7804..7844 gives 2.5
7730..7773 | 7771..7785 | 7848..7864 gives -1.1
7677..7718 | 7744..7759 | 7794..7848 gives 2.0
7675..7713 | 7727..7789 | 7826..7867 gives 7.5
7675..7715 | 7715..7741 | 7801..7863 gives 1.2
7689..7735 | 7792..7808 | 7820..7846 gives 2.3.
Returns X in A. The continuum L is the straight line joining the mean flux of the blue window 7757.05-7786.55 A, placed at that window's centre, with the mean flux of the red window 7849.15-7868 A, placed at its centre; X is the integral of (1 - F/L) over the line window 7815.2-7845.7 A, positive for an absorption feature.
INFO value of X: -3.9 A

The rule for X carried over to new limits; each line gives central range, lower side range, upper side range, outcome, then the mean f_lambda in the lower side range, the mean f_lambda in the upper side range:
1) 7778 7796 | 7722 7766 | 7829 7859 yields 2.1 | 2.02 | 2.77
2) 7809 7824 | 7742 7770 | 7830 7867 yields 1.0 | 2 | 2.59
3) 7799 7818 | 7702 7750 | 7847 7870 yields 1.8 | 2.07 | 2.56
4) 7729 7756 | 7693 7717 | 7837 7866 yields 3.0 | 2.08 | 2.64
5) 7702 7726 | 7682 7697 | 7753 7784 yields 0.1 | 2.15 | 2.18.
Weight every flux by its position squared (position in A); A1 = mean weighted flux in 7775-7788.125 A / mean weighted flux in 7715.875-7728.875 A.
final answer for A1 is 1.07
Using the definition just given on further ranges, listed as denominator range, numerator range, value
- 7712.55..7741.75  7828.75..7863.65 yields 1.31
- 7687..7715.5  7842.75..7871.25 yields 1.39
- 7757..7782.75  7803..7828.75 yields 1.08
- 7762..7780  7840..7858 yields 1.50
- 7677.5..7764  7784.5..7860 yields 1.18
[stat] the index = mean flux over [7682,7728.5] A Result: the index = 2.15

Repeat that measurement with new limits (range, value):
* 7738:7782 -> 2.06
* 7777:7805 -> 2.14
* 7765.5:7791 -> 2.15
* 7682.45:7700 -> 2.19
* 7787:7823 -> 2.12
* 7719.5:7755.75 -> 1.99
